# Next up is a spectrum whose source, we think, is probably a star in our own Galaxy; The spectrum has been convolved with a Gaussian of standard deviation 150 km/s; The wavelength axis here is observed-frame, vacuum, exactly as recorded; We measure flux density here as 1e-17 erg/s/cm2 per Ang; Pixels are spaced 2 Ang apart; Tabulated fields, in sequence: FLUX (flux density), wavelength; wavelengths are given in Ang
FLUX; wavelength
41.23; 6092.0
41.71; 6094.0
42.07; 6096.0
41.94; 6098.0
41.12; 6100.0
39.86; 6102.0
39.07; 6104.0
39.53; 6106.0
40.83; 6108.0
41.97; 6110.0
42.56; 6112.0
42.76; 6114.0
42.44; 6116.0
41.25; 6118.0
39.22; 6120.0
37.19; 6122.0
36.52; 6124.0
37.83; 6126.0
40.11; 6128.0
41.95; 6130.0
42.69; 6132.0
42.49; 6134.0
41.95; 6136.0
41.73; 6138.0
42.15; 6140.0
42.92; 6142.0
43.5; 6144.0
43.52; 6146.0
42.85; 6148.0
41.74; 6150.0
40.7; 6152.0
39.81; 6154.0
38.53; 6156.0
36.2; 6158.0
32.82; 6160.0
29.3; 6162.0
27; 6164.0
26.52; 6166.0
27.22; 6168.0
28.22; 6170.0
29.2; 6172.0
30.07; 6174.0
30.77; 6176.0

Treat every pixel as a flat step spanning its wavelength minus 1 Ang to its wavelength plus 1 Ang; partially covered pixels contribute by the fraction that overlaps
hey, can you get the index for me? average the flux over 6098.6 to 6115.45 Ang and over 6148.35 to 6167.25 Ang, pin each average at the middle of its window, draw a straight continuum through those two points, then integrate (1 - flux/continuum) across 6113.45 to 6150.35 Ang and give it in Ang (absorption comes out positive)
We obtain -3.23 Ang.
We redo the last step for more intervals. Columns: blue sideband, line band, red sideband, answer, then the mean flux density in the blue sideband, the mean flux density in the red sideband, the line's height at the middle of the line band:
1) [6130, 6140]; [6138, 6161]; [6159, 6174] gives -2.9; 42.2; 28.7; 36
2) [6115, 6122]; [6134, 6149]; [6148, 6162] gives -1.5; 40.4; 38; 38.9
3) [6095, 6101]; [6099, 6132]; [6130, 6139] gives 1.3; 41.7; 42.2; 41.9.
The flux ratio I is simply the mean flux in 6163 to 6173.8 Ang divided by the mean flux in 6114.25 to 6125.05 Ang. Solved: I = 0.70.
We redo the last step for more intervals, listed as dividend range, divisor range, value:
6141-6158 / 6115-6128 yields 1.06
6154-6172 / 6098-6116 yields 0.76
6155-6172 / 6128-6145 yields 0.72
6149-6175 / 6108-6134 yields 0.81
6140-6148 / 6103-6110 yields 1.07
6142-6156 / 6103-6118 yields 1.01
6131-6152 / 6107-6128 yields 1.06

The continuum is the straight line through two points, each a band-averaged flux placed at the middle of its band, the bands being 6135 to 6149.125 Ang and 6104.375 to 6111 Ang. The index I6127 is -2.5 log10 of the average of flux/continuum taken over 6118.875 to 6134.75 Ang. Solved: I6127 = 0.05 mag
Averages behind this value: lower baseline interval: 40.6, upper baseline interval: 42.7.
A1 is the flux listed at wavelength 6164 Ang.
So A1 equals 27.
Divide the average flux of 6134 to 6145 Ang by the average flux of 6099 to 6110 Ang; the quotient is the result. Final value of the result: 1.1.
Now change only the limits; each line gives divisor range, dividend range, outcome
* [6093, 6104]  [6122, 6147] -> 1.00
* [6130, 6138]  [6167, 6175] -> 0.68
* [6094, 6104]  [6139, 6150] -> 1.04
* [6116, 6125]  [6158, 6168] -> 0.76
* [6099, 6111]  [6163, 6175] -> 0.69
